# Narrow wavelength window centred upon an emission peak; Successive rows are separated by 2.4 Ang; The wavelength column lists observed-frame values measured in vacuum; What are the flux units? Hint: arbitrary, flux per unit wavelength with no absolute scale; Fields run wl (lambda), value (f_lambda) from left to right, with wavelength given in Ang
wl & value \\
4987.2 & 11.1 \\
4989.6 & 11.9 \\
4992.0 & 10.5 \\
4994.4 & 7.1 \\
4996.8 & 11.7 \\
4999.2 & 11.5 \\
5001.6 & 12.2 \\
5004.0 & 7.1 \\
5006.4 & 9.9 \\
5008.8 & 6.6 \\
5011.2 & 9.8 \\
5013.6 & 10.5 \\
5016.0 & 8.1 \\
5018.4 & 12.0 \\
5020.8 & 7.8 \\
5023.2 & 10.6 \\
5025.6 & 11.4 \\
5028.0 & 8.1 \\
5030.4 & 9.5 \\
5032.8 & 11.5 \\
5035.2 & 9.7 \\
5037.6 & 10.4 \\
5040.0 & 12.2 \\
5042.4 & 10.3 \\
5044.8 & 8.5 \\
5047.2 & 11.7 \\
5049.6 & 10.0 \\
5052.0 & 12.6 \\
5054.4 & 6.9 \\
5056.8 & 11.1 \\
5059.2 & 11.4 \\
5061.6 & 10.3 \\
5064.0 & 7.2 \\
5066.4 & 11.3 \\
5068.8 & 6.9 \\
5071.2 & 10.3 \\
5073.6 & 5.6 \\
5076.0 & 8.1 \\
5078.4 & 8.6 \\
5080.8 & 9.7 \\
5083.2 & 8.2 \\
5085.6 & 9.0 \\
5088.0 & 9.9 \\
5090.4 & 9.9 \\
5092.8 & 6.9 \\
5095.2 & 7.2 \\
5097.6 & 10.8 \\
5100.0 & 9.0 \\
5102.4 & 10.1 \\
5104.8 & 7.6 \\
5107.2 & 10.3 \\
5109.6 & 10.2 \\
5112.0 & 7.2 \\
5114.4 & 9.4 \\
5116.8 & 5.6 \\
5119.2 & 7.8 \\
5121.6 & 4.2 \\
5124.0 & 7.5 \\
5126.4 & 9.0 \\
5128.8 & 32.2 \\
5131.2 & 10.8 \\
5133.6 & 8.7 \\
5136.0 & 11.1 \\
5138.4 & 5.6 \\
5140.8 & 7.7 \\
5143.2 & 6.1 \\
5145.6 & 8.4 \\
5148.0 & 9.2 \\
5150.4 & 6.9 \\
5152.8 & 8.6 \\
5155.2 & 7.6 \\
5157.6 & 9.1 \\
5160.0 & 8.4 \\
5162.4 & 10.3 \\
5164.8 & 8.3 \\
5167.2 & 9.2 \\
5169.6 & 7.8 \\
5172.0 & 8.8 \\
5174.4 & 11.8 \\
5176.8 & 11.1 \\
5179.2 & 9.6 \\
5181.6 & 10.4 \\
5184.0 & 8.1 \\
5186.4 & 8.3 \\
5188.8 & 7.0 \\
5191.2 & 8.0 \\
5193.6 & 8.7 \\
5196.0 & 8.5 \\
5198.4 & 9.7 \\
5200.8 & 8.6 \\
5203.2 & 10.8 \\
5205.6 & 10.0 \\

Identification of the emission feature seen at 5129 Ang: H-beta 4861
